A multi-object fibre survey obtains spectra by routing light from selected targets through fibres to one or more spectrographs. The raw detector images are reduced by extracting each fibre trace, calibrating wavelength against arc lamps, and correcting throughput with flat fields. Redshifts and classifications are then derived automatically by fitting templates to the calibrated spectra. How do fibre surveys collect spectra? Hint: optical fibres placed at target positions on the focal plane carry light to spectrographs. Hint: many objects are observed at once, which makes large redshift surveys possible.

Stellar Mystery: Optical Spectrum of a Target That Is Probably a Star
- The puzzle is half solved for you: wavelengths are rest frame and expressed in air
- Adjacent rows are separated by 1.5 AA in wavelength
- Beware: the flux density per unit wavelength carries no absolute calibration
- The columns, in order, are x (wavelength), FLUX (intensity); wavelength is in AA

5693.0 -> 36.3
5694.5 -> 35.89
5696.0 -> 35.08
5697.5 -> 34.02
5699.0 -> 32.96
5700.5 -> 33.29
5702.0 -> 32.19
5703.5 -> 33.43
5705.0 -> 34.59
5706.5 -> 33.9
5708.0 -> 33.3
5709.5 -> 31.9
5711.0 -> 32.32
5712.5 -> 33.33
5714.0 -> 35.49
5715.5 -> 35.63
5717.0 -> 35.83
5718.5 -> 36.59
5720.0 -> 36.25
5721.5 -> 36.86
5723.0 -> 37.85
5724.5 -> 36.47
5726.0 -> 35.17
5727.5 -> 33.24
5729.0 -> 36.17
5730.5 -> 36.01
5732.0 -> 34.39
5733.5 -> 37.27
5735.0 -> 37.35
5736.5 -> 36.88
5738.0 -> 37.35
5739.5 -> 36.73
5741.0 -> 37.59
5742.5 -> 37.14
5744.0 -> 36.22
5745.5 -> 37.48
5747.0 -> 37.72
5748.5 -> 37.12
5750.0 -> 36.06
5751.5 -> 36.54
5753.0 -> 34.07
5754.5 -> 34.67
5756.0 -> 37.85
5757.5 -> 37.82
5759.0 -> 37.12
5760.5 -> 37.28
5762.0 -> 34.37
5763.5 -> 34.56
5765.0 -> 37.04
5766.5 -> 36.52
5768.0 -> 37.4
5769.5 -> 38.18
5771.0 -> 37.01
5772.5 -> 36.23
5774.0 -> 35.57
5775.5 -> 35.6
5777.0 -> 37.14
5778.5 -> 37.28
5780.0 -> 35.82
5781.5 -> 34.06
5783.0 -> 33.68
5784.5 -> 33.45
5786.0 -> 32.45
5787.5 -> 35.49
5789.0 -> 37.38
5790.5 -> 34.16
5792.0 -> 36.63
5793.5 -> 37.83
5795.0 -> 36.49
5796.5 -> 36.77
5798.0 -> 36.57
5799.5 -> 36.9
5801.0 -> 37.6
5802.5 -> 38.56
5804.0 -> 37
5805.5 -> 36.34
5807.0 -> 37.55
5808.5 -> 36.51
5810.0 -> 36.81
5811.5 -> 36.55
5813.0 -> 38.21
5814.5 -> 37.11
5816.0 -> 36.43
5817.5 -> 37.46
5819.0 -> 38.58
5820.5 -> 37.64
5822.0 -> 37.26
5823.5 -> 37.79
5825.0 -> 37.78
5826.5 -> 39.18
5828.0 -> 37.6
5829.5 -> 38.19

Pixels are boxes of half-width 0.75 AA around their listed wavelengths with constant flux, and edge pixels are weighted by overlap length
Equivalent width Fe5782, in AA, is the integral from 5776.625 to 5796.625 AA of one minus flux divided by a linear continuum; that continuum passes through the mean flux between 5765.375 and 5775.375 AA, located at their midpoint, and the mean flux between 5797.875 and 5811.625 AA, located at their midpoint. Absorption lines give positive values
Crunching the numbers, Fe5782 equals 0.7 AA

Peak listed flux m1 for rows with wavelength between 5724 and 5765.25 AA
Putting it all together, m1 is 37.85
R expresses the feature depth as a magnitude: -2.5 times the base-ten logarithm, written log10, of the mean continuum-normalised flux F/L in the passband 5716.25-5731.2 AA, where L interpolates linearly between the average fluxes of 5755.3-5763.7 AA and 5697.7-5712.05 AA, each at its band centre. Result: -0.053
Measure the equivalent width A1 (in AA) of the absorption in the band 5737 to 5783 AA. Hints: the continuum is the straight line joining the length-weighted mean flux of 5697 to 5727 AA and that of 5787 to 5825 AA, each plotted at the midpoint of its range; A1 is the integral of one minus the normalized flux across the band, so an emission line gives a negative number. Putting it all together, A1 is -0.8 AA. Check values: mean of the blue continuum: 34.6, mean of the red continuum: 37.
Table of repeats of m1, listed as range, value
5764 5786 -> 38.18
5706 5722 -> 36.86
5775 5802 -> 37.83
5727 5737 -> 37.35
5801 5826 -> 38.58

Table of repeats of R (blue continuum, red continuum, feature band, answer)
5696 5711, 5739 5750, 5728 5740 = -0.01 mag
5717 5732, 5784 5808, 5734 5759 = -0.02 mag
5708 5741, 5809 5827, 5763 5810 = 0.02 mag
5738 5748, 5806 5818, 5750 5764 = 0.03 mag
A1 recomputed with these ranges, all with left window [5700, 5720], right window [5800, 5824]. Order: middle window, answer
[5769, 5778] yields -0.1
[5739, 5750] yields -0.6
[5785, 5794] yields 0.3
